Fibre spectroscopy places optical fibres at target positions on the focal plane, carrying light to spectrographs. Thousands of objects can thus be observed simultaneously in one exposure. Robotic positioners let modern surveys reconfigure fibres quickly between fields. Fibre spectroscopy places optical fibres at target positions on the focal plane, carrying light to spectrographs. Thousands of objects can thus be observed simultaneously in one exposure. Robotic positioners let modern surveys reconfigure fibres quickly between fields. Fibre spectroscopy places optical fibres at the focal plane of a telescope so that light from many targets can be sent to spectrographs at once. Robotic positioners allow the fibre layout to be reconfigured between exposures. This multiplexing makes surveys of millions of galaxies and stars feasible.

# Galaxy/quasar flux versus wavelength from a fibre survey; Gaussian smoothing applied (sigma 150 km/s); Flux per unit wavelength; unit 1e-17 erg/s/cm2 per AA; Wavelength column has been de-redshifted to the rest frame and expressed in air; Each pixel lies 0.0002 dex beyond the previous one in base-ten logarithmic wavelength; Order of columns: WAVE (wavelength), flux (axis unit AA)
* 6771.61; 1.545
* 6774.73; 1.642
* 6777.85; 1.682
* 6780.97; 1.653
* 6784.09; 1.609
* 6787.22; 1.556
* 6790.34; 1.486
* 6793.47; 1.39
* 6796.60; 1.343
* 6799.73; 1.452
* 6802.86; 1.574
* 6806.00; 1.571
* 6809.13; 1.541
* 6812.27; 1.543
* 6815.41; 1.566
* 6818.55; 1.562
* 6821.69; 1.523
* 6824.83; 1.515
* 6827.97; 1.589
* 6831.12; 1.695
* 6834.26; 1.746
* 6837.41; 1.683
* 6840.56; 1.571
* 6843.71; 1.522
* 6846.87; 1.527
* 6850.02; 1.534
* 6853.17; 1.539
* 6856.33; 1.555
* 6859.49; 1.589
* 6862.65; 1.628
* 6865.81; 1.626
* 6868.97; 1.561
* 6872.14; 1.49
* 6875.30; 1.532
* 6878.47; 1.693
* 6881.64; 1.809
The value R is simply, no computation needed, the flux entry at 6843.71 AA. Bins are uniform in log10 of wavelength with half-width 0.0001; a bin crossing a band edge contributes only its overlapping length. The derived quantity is 1.522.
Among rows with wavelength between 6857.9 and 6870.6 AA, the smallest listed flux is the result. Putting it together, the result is 1.561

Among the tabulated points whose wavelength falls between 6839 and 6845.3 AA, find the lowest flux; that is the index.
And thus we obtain 1.522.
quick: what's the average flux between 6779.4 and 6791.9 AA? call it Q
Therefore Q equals 1.58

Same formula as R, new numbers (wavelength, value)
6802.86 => 1.574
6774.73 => 1.642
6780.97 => 1.653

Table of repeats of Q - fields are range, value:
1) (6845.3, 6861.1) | 1.55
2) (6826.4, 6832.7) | 1.64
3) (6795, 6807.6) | 1.49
